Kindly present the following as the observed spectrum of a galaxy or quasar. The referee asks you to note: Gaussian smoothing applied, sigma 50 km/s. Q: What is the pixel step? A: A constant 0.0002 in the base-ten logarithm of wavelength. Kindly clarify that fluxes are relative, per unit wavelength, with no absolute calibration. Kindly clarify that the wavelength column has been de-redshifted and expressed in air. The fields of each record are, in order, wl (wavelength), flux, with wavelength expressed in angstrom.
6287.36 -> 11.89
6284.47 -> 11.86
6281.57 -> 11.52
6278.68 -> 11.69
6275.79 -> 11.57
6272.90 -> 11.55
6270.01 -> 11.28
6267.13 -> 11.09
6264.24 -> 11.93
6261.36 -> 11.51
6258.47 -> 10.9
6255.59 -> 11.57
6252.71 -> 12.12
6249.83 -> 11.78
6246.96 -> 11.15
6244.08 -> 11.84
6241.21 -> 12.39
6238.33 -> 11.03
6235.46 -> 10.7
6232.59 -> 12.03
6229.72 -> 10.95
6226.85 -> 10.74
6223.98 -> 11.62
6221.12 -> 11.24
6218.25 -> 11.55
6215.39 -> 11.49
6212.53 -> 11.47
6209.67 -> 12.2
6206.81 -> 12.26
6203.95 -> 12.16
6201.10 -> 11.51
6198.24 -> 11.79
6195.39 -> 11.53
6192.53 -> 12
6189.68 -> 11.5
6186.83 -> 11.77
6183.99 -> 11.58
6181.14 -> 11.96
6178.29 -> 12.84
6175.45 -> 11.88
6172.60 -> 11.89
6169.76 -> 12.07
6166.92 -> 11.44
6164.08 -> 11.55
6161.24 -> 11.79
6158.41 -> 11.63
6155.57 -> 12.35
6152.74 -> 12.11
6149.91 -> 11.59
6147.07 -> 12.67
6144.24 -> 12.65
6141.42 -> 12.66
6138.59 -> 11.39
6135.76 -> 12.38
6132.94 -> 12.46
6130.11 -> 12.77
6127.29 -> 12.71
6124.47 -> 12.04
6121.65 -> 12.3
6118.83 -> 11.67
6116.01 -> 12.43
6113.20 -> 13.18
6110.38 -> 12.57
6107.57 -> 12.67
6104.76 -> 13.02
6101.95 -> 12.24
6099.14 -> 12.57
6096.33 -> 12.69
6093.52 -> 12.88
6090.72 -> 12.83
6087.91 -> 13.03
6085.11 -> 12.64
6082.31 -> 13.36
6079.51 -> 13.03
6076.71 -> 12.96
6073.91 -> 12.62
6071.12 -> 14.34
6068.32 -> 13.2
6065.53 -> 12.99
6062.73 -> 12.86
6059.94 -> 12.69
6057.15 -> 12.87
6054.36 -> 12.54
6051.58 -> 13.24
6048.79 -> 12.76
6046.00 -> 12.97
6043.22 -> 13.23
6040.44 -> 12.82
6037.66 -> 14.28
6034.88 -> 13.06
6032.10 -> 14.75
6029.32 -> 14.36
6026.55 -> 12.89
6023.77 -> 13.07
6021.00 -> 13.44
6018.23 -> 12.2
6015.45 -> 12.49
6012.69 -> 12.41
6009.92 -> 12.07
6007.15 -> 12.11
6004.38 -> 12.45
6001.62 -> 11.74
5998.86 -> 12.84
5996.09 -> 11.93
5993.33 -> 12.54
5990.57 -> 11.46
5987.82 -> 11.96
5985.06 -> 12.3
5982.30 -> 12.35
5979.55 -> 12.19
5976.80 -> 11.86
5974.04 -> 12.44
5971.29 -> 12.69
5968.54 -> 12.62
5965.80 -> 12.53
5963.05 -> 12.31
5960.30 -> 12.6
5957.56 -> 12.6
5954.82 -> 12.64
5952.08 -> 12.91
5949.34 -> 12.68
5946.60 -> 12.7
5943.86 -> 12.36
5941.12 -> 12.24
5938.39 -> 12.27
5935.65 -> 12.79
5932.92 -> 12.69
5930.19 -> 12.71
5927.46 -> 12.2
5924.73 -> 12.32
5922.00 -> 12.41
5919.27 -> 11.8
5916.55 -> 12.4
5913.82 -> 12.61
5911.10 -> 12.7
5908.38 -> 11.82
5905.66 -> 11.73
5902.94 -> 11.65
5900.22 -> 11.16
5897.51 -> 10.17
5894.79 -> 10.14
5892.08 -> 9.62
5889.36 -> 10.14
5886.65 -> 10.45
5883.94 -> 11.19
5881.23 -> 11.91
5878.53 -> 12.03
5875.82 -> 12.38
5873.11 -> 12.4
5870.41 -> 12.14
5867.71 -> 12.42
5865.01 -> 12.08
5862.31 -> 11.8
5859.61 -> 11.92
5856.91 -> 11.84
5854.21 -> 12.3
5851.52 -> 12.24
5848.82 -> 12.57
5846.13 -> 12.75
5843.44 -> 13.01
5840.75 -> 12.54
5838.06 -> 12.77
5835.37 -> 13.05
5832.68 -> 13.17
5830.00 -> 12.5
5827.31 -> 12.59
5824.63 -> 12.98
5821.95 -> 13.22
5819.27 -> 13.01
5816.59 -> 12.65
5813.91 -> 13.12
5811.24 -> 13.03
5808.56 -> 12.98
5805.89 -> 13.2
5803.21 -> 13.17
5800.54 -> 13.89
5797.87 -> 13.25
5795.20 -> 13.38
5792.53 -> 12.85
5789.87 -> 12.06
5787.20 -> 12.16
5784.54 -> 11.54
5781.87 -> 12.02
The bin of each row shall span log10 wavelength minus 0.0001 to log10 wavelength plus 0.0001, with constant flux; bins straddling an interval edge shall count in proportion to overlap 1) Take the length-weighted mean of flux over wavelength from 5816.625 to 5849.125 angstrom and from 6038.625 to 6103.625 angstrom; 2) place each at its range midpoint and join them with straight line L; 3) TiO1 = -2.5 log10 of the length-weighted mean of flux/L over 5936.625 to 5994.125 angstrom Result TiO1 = 0.04 mag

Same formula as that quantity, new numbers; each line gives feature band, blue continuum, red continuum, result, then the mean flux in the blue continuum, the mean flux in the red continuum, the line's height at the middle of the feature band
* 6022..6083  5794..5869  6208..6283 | -0.10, 12.8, 11.5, 12.1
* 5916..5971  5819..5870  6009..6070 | 0.03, 12.5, 13.1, 12.8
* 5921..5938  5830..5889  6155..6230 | -0.04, 12.2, 11.7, 12.1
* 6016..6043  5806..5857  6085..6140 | -0.07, 12.8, 12.5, 12.6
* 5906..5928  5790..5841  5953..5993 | 0.03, 13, 12.3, 12.6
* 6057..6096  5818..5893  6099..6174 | -0.07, 12.2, 12.2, 12.2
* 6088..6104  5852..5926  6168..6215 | -0.08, 11.7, 11.9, 11.8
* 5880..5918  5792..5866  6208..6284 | 0.12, 12.8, 11.5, 12.6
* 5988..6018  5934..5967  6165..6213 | 0.02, 12.6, 11.9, 12.4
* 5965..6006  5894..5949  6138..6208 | -0.02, 12.1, 11.9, 12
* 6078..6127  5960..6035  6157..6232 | -0.05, 12.6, 11.7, 12.1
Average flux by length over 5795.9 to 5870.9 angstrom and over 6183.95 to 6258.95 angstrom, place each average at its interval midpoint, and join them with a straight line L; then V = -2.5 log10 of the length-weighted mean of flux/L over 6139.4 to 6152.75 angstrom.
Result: -0.04 mag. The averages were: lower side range 12.7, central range 12.3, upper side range 11.6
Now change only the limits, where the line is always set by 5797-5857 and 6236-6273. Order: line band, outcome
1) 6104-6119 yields -0.06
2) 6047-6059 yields -0.06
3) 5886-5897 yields 0.25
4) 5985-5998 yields 0.03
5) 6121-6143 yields -0.04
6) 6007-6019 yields 0.00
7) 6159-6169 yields 0.02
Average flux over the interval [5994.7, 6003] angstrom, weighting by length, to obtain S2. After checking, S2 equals 12.2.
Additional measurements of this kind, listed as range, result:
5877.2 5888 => 11.4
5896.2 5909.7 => 11.3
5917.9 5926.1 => 12.2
